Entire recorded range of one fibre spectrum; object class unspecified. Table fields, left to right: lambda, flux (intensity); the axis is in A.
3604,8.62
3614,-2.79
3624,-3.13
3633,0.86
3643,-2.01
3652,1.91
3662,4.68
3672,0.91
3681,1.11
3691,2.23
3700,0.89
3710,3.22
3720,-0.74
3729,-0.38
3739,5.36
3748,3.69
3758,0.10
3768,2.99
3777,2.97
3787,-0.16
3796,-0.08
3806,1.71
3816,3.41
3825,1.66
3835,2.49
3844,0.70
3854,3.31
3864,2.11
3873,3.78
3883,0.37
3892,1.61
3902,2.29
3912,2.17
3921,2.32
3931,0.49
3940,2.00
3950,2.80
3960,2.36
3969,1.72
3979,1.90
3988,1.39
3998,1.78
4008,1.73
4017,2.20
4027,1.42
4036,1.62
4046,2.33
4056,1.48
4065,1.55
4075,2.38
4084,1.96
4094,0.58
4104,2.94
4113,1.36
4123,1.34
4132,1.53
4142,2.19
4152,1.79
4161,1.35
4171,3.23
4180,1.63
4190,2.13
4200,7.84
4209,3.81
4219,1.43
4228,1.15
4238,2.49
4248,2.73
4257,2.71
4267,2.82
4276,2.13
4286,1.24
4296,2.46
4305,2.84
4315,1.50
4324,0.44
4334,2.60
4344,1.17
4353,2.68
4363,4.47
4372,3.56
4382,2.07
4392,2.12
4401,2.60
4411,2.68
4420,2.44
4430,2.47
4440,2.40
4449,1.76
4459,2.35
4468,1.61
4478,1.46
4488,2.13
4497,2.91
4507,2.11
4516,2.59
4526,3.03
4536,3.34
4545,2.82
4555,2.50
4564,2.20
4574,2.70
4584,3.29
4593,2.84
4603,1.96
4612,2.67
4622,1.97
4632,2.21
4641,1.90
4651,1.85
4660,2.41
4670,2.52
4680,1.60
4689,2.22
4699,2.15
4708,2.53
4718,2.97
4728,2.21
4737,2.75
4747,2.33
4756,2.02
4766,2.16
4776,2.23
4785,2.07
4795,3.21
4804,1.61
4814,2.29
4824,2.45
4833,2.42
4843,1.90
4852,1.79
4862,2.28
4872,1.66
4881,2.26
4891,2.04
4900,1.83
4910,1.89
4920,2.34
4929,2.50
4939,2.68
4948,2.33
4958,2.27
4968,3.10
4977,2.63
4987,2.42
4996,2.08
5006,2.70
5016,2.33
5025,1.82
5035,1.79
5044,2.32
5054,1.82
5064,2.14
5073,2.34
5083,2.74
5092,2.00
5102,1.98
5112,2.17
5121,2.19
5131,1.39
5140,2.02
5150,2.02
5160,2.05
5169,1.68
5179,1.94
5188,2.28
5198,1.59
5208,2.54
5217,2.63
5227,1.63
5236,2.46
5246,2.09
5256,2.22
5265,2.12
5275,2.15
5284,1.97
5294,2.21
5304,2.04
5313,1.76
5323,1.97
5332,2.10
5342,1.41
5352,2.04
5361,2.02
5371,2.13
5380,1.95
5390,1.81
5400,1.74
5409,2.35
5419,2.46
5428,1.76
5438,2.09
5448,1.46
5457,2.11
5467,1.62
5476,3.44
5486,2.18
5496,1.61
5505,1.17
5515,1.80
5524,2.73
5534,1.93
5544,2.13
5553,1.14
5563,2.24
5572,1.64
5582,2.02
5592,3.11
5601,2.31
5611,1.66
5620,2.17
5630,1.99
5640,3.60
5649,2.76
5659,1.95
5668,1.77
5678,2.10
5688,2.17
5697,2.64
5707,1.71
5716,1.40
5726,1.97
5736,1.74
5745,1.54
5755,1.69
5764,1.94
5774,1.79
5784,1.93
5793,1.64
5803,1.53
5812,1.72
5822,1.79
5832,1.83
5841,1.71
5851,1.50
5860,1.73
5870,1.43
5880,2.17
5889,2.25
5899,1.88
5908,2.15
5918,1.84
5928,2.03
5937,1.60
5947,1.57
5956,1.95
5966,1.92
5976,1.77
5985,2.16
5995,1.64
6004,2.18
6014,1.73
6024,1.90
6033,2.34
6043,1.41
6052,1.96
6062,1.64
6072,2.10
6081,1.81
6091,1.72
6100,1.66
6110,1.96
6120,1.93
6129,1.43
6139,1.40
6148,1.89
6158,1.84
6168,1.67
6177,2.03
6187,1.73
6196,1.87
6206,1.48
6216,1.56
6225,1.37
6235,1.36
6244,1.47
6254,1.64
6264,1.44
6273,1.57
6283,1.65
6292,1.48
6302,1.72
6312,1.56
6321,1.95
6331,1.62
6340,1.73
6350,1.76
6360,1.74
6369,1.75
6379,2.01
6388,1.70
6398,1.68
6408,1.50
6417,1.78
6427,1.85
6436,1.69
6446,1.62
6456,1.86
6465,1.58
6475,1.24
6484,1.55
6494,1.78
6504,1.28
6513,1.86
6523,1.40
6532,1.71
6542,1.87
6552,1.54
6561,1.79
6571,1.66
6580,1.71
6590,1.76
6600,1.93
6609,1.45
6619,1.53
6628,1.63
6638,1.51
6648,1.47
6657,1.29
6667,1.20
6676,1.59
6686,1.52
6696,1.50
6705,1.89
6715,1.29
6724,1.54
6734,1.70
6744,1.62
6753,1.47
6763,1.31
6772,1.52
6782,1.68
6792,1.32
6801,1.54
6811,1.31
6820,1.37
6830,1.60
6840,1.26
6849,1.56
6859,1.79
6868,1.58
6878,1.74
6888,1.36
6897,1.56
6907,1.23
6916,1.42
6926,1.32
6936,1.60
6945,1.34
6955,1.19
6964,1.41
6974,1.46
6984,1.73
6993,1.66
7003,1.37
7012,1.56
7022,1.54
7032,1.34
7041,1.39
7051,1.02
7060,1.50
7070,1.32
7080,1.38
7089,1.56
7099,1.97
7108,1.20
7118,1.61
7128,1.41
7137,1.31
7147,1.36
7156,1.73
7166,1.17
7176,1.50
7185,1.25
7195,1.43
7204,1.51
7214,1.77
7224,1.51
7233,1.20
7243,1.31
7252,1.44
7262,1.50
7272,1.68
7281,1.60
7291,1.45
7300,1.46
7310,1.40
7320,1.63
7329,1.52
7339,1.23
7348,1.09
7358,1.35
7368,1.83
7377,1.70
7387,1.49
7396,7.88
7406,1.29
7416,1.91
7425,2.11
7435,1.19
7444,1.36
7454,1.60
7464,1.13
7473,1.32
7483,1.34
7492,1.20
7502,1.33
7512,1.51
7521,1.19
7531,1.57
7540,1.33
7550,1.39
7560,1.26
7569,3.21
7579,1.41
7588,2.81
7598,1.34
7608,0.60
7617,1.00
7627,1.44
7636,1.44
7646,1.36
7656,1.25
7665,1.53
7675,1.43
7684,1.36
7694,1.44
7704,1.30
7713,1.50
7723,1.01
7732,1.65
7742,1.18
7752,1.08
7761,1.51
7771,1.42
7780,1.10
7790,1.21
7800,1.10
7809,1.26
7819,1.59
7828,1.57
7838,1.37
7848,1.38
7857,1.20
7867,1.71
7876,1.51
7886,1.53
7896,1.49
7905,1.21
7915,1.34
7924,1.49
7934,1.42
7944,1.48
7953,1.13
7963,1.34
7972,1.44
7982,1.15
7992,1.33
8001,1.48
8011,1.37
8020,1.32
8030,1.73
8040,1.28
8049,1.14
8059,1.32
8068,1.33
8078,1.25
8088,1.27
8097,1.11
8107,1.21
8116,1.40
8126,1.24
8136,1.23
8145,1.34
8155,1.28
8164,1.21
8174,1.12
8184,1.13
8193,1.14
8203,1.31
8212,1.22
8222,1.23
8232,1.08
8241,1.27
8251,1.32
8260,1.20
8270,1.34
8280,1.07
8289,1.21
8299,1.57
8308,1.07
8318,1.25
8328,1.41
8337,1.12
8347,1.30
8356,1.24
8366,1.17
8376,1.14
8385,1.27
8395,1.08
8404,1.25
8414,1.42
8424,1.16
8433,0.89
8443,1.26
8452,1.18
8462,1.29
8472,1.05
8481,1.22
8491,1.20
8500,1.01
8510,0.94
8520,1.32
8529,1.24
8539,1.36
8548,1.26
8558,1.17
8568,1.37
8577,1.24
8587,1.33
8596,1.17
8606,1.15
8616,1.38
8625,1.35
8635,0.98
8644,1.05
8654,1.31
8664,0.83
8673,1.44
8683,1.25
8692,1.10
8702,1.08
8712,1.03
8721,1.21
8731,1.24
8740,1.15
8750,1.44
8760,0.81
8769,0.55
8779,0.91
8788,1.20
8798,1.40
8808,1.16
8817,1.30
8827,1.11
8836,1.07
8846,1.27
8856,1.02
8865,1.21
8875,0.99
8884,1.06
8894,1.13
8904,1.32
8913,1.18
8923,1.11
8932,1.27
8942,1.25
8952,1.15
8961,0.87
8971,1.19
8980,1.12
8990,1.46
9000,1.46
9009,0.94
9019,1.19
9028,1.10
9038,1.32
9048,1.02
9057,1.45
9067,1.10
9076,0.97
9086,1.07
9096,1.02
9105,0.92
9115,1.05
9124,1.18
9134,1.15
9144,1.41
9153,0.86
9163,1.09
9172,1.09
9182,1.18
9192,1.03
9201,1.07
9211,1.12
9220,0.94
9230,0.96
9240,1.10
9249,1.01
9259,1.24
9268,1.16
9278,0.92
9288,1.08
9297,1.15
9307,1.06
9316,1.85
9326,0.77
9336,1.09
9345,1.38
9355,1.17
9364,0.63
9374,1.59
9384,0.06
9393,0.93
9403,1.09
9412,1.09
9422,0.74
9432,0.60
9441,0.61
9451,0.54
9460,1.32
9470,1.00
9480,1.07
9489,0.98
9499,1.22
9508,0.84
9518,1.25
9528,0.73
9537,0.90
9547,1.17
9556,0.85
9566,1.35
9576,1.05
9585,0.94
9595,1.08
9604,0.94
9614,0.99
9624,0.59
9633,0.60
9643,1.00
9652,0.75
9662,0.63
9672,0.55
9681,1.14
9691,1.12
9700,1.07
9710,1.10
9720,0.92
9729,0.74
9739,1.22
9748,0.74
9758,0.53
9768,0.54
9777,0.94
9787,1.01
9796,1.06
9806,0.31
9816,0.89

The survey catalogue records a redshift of 0.127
